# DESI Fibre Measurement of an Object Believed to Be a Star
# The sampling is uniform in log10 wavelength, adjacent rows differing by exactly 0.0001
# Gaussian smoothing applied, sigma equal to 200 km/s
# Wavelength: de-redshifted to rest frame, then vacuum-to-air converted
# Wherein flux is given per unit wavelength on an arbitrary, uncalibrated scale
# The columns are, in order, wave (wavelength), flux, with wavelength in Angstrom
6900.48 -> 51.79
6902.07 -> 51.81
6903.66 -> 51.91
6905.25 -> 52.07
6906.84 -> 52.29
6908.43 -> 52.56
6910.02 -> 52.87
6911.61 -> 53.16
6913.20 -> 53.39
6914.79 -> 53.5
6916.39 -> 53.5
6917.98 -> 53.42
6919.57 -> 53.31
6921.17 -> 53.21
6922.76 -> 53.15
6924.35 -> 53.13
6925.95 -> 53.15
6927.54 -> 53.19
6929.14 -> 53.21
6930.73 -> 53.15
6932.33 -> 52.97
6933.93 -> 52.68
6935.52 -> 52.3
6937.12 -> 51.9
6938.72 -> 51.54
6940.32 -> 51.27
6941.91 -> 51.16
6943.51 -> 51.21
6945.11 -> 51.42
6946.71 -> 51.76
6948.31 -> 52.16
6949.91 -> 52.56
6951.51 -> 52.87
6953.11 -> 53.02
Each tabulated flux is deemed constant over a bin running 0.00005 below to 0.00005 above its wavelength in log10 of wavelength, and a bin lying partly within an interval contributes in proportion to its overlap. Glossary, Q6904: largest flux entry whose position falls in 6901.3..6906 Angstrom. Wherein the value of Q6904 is 52.07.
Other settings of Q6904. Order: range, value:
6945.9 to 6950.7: 52.56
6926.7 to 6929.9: 53.21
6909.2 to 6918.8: 53.5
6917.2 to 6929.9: 53.42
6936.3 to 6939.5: 51.9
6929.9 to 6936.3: 53.15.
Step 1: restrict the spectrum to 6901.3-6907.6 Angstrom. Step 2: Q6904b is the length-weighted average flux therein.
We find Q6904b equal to 52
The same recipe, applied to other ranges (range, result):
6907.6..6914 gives 53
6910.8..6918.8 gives 53.4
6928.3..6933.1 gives 53.1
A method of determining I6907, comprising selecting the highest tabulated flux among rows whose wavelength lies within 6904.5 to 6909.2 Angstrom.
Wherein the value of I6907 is 52.56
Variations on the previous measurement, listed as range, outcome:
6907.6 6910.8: 52.87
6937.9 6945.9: 51.54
